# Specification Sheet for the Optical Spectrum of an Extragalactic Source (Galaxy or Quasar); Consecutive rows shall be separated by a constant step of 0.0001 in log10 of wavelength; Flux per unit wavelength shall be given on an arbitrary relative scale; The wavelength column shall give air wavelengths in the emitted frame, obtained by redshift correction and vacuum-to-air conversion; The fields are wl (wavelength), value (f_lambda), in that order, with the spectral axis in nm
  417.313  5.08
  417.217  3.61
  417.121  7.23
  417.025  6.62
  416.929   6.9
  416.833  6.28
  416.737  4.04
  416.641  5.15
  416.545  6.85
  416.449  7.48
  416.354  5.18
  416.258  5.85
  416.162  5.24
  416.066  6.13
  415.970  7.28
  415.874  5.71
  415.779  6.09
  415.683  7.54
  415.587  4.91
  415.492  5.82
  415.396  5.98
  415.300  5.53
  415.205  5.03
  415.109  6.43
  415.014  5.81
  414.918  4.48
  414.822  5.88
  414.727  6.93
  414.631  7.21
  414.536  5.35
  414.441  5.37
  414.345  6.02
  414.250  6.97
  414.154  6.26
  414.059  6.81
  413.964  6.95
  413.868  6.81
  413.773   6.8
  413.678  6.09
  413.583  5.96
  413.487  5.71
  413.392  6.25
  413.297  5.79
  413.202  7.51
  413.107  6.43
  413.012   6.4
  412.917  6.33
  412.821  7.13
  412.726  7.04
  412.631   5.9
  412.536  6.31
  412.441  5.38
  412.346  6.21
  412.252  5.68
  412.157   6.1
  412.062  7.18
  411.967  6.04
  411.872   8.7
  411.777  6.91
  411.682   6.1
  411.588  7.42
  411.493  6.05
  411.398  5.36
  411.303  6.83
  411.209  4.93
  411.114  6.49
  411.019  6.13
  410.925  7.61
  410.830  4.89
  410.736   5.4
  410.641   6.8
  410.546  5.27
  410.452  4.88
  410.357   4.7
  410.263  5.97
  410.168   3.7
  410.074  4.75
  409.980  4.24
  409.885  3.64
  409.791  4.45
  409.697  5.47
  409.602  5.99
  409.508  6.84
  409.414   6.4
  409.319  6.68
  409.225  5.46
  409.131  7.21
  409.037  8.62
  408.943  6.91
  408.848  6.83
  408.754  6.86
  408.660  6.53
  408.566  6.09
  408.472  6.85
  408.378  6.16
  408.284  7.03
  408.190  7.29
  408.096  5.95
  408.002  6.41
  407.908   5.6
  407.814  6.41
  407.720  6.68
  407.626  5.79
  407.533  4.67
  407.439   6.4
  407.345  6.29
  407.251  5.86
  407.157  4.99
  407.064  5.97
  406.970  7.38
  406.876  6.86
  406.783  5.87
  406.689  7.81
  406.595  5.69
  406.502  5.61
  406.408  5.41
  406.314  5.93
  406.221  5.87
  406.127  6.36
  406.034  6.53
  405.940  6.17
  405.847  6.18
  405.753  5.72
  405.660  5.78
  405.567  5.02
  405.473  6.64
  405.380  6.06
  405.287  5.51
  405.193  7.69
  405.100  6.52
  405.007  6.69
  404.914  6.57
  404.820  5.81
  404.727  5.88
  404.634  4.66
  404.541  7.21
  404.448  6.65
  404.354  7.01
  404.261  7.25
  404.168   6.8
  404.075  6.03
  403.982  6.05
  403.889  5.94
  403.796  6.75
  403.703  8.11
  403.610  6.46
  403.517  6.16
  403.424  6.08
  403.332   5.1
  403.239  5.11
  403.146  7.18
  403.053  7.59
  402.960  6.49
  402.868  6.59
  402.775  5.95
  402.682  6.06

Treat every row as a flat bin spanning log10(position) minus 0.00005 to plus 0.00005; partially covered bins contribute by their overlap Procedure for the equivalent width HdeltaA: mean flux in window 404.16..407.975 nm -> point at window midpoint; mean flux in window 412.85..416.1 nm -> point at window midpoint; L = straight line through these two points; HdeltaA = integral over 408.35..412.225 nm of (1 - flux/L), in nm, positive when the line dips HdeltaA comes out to 0.07 nm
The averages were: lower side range 6.18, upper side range 6.2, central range 6.08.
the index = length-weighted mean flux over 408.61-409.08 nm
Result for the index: 7.13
